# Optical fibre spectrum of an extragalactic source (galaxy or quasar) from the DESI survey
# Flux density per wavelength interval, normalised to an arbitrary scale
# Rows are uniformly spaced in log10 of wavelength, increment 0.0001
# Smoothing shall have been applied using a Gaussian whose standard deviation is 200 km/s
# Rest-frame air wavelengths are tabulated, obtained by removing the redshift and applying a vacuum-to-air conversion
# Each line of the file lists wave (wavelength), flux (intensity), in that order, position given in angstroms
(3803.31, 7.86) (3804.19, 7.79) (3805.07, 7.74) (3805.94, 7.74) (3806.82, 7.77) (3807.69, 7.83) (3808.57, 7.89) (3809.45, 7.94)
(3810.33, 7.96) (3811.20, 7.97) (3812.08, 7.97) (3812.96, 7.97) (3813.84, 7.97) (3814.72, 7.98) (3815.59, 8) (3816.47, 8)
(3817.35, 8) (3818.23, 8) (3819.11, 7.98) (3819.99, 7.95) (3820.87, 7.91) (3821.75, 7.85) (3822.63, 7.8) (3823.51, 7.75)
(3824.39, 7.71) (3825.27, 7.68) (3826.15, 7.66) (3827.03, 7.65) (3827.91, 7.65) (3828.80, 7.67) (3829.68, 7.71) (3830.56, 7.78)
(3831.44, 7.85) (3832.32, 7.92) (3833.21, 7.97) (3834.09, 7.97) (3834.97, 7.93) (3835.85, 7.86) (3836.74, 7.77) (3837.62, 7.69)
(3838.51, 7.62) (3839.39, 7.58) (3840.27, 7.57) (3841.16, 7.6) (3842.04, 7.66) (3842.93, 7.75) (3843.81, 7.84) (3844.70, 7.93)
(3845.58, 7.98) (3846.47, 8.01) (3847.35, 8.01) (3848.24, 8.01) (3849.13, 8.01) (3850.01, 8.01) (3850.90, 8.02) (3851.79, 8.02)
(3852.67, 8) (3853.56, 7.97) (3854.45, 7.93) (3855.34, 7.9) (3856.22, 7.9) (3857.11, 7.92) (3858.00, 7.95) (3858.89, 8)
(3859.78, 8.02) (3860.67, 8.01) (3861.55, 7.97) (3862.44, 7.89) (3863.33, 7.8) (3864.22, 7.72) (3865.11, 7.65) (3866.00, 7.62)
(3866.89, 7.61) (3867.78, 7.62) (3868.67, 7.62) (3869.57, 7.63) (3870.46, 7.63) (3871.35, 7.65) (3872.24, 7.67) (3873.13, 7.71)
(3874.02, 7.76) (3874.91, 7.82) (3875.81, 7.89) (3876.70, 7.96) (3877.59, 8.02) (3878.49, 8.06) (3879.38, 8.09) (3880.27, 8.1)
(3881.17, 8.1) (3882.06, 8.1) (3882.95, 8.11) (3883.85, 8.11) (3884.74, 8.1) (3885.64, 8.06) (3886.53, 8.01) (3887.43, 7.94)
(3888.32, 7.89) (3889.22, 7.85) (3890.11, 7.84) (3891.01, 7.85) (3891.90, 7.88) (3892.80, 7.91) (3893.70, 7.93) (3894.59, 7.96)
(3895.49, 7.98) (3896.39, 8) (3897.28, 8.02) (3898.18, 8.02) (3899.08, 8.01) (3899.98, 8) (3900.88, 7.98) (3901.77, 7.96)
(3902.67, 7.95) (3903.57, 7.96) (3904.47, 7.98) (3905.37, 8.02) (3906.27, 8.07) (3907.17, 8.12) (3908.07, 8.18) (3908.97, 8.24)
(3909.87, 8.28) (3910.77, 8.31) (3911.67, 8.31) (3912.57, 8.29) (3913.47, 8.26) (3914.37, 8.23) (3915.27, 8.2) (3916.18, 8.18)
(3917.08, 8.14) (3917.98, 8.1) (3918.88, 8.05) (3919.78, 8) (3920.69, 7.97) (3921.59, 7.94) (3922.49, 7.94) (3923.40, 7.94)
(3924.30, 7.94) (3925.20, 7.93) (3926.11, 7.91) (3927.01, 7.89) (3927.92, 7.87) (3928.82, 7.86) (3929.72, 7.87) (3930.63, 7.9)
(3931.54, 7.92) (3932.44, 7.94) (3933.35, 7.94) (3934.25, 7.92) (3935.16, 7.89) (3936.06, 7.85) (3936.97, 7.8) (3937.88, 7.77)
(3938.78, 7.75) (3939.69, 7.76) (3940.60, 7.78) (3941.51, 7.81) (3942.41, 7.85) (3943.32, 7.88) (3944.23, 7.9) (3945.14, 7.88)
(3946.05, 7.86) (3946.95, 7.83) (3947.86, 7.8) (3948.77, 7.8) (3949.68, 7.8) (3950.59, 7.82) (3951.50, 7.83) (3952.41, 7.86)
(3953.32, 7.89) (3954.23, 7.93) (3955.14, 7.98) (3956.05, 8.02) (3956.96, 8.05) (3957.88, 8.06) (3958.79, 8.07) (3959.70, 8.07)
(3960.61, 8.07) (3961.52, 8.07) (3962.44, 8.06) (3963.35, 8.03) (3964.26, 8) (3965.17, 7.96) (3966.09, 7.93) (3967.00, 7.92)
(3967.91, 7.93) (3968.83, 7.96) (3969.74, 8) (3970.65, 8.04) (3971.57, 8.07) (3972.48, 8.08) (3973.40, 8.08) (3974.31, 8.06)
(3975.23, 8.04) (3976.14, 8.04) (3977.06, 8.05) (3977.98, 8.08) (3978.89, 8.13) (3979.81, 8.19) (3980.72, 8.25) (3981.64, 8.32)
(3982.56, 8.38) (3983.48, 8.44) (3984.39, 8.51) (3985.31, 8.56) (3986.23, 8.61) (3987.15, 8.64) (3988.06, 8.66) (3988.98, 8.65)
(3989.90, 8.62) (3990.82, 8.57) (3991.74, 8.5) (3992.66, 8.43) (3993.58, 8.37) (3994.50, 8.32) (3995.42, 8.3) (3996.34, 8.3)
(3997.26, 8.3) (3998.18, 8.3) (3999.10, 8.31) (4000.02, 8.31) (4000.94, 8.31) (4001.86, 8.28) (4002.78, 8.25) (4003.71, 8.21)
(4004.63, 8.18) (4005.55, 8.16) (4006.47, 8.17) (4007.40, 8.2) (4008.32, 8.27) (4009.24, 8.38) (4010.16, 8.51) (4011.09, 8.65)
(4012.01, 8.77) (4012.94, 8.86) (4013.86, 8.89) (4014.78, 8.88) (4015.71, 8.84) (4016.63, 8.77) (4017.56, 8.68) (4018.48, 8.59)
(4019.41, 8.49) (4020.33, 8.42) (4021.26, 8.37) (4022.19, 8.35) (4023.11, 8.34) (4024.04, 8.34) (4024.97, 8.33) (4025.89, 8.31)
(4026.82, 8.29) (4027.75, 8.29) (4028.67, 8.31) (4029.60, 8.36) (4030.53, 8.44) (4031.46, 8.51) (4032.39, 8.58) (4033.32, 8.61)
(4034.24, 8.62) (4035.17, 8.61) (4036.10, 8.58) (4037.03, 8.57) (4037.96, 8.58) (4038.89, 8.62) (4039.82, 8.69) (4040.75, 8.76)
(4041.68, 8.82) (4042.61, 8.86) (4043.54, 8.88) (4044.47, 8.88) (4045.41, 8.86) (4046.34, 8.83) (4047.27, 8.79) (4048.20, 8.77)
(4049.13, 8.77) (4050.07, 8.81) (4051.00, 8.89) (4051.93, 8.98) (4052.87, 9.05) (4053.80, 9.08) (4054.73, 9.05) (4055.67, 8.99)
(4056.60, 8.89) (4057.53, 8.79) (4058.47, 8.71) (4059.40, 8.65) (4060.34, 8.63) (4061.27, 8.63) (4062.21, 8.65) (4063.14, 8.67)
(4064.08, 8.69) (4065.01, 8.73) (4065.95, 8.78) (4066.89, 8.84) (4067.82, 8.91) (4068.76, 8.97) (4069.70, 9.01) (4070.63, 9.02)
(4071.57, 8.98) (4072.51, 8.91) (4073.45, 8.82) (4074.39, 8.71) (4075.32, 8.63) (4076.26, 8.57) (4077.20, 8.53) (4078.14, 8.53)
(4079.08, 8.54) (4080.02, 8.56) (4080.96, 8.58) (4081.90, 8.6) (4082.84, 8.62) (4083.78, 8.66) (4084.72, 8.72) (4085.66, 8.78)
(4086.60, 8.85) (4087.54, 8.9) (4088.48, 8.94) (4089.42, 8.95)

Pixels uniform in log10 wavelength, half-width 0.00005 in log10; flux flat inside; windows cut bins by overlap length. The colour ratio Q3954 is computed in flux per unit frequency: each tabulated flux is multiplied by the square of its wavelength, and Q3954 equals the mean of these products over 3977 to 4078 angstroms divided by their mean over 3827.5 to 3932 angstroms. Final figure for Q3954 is 1.17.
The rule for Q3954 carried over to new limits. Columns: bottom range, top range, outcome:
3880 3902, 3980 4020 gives 1.12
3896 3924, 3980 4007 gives 1.08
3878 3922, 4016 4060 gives 1.15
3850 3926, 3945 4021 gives 1.09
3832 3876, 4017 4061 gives 1.21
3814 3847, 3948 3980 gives 1.09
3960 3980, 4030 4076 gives 1.14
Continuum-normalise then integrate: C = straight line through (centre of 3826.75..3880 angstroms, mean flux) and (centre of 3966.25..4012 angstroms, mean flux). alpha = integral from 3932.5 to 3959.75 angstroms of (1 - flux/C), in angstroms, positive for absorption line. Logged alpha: 0.9 angstroms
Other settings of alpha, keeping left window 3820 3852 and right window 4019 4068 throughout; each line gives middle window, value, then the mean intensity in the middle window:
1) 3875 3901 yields 0.13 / 7.99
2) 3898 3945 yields 1.01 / 7.99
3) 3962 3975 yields 0.54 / 8.01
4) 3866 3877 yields 0.35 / 7.71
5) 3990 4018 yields 0.20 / 8.44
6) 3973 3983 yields 0.30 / 8.15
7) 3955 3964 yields 0.29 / 8.05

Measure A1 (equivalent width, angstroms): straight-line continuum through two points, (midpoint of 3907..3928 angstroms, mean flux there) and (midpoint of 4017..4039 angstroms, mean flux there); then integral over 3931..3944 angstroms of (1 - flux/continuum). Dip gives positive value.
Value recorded 0.5 angstroms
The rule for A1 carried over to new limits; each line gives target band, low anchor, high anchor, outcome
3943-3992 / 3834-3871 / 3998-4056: 1.29 angstroms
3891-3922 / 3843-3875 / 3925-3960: -0.77 angstroms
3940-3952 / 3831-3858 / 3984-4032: 0.58 angstroms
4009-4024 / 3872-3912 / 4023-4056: -0.07 angstroms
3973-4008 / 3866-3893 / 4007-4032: 0.22 angstroms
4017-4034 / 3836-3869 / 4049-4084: 0.33 angstroms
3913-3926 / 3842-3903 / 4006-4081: 0.11 angstroms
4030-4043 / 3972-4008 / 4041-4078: 0.03 angstroms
